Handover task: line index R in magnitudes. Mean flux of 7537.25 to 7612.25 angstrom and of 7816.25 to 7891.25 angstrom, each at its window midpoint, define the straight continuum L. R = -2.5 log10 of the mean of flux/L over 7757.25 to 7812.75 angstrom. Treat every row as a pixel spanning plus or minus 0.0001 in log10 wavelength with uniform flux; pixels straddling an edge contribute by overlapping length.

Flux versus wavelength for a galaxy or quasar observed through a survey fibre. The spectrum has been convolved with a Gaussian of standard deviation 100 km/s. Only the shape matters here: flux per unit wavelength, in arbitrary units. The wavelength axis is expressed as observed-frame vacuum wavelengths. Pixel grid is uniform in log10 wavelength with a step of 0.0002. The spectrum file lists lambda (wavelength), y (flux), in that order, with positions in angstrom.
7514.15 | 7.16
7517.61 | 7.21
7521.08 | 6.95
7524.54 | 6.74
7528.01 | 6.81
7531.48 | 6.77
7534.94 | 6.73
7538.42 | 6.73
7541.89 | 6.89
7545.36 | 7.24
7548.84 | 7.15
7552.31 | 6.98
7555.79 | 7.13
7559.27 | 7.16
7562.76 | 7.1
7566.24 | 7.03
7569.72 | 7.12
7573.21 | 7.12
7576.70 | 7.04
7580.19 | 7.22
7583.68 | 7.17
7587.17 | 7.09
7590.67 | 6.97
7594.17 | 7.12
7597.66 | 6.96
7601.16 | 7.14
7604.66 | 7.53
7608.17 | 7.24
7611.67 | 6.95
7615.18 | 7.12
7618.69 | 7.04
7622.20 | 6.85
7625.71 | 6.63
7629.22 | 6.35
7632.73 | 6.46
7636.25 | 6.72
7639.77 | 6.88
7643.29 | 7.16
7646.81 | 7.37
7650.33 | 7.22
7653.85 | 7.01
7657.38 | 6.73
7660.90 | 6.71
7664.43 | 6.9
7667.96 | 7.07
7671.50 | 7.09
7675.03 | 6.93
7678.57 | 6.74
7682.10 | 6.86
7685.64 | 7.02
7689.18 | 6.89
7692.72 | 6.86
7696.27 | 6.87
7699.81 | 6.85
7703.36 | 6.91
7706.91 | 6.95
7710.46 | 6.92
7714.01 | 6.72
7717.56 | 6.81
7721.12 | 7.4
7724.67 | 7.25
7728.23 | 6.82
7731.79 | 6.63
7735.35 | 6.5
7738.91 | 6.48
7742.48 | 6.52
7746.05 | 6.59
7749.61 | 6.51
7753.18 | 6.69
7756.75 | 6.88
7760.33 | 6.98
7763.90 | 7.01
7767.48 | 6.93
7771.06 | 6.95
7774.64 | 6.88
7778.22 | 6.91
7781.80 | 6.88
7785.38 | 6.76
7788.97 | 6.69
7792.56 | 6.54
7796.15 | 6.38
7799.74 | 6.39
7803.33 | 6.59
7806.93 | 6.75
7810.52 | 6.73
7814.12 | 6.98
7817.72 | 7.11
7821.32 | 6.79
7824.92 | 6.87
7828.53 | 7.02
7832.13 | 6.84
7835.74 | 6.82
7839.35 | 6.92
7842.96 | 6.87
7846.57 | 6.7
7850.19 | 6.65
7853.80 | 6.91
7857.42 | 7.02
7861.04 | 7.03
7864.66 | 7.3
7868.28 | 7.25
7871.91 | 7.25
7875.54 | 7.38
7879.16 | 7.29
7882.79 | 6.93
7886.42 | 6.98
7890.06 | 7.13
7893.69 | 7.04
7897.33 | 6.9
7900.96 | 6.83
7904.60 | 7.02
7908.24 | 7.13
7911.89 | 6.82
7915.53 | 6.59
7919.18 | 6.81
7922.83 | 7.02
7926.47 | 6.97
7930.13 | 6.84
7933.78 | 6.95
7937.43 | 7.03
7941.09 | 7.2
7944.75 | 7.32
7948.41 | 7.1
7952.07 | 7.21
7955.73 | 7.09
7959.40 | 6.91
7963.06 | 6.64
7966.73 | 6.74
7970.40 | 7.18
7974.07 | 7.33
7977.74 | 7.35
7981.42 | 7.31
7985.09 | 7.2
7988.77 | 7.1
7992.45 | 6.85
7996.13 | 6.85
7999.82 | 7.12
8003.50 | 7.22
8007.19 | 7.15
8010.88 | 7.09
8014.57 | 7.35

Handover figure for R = 0.04 mag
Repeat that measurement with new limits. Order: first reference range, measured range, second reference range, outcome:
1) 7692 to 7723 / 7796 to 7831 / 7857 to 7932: 0.03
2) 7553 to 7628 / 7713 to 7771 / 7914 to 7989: 0.04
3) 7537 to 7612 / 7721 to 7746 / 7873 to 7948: 0.05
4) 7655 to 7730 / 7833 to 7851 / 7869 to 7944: 0.03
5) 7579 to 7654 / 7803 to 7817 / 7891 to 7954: 0.03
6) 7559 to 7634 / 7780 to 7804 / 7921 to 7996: 0.07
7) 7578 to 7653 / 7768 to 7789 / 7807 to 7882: 0.02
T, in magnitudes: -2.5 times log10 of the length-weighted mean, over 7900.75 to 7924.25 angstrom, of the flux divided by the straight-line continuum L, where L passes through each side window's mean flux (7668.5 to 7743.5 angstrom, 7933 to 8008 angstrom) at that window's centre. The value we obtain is 0.02 mag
